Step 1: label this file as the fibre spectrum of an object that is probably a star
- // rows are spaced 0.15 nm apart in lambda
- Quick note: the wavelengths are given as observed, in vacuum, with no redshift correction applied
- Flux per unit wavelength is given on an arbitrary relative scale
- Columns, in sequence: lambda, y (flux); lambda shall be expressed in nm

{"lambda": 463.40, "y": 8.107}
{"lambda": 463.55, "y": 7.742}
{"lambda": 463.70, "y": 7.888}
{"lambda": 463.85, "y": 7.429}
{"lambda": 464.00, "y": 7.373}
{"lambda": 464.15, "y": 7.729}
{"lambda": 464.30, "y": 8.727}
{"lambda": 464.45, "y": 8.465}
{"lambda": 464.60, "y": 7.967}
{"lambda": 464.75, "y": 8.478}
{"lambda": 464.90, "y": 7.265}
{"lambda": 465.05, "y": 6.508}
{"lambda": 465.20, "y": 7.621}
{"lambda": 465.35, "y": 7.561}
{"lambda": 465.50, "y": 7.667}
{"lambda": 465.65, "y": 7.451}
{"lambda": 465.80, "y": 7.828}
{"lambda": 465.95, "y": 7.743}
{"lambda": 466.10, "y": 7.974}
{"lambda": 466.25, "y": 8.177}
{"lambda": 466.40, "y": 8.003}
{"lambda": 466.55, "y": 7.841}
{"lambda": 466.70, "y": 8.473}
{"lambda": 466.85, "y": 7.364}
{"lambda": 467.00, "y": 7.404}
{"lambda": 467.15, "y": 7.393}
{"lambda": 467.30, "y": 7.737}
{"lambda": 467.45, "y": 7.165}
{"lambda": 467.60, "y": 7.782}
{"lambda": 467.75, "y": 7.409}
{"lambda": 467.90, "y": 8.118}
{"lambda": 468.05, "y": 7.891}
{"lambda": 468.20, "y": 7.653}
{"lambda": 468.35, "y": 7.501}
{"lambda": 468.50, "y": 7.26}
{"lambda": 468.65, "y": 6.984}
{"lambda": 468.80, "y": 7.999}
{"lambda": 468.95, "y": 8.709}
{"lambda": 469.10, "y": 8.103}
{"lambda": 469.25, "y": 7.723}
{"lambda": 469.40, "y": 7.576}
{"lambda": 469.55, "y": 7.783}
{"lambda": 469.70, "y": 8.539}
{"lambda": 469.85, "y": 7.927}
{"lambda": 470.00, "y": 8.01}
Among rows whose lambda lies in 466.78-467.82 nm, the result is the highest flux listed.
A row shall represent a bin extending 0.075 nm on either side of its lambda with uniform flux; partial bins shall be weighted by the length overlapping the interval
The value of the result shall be 7.782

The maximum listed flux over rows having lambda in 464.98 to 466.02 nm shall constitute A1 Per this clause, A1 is 7.828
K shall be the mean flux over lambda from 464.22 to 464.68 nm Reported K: 8.38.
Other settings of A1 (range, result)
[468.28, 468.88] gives 7.999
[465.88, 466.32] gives 8.177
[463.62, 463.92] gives 7.888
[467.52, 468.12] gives 8.118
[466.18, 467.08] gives 8.473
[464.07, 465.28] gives 8.727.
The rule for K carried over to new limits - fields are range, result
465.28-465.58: 7.61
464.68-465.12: 7.42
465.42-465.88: 7.65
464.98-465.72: 7.37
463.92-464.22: 7.55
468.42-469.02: 7.73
